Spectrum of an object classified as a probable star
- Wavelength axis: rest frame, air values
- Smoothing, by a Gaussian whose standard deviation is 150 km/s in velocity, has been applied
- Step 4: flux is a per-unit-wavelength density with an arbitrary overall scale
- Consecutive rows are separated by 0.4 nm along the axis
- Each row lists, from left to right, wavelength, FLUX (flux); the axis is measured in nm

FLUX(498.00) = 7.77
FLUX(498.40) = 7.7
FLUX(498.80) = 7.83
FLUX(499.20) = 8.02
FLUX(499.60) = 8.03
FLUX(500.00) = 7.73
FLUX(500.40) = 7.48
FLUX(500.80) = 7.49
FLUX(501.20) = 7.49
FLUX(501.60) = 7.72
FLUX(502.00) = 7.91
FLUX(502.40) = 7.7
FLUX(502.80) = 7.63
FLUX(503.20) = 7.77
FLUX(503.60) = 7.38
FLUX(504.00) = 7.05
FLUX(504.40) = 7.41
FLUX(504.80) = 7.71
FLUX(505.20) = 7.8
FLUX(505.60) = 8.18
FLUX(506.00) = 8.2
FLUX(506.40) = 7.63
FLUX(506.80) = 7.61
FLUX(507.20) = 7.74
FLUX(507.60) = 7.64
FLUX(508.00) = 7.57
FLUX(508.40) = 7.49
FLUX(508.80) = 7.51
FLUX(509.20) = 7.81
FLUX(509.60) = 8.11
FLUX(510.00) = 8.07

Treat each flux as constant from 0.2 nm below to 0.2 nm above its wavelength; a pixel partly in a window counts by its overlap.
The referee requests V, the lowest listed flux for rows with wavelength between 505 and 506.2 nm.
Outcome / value 7.8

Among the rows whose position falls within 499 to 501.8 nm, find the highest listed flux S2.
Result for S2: 8.03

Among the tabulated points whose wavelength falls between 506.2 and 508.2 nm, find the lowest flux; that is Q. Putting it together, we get 7.57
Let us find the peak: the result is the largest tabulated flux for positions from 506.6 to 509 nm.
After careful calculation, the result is 7.74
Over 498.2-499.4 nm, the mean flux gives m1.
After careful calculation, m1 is 7.85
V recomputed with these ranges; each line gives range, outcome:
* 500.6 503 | 7.49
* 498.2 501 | 7.48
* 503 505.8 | 7.05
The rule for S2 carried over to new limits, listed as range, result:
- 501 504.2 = 7.91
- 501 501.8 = 7.72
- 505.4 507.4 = 8.2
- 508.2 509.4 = 7.81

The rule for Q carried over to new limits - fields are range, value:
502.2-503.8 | 7.38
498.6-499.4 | 7.83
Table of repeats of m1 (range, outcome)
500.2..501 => 7.48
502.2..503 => 7.66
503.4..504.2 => 7.22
